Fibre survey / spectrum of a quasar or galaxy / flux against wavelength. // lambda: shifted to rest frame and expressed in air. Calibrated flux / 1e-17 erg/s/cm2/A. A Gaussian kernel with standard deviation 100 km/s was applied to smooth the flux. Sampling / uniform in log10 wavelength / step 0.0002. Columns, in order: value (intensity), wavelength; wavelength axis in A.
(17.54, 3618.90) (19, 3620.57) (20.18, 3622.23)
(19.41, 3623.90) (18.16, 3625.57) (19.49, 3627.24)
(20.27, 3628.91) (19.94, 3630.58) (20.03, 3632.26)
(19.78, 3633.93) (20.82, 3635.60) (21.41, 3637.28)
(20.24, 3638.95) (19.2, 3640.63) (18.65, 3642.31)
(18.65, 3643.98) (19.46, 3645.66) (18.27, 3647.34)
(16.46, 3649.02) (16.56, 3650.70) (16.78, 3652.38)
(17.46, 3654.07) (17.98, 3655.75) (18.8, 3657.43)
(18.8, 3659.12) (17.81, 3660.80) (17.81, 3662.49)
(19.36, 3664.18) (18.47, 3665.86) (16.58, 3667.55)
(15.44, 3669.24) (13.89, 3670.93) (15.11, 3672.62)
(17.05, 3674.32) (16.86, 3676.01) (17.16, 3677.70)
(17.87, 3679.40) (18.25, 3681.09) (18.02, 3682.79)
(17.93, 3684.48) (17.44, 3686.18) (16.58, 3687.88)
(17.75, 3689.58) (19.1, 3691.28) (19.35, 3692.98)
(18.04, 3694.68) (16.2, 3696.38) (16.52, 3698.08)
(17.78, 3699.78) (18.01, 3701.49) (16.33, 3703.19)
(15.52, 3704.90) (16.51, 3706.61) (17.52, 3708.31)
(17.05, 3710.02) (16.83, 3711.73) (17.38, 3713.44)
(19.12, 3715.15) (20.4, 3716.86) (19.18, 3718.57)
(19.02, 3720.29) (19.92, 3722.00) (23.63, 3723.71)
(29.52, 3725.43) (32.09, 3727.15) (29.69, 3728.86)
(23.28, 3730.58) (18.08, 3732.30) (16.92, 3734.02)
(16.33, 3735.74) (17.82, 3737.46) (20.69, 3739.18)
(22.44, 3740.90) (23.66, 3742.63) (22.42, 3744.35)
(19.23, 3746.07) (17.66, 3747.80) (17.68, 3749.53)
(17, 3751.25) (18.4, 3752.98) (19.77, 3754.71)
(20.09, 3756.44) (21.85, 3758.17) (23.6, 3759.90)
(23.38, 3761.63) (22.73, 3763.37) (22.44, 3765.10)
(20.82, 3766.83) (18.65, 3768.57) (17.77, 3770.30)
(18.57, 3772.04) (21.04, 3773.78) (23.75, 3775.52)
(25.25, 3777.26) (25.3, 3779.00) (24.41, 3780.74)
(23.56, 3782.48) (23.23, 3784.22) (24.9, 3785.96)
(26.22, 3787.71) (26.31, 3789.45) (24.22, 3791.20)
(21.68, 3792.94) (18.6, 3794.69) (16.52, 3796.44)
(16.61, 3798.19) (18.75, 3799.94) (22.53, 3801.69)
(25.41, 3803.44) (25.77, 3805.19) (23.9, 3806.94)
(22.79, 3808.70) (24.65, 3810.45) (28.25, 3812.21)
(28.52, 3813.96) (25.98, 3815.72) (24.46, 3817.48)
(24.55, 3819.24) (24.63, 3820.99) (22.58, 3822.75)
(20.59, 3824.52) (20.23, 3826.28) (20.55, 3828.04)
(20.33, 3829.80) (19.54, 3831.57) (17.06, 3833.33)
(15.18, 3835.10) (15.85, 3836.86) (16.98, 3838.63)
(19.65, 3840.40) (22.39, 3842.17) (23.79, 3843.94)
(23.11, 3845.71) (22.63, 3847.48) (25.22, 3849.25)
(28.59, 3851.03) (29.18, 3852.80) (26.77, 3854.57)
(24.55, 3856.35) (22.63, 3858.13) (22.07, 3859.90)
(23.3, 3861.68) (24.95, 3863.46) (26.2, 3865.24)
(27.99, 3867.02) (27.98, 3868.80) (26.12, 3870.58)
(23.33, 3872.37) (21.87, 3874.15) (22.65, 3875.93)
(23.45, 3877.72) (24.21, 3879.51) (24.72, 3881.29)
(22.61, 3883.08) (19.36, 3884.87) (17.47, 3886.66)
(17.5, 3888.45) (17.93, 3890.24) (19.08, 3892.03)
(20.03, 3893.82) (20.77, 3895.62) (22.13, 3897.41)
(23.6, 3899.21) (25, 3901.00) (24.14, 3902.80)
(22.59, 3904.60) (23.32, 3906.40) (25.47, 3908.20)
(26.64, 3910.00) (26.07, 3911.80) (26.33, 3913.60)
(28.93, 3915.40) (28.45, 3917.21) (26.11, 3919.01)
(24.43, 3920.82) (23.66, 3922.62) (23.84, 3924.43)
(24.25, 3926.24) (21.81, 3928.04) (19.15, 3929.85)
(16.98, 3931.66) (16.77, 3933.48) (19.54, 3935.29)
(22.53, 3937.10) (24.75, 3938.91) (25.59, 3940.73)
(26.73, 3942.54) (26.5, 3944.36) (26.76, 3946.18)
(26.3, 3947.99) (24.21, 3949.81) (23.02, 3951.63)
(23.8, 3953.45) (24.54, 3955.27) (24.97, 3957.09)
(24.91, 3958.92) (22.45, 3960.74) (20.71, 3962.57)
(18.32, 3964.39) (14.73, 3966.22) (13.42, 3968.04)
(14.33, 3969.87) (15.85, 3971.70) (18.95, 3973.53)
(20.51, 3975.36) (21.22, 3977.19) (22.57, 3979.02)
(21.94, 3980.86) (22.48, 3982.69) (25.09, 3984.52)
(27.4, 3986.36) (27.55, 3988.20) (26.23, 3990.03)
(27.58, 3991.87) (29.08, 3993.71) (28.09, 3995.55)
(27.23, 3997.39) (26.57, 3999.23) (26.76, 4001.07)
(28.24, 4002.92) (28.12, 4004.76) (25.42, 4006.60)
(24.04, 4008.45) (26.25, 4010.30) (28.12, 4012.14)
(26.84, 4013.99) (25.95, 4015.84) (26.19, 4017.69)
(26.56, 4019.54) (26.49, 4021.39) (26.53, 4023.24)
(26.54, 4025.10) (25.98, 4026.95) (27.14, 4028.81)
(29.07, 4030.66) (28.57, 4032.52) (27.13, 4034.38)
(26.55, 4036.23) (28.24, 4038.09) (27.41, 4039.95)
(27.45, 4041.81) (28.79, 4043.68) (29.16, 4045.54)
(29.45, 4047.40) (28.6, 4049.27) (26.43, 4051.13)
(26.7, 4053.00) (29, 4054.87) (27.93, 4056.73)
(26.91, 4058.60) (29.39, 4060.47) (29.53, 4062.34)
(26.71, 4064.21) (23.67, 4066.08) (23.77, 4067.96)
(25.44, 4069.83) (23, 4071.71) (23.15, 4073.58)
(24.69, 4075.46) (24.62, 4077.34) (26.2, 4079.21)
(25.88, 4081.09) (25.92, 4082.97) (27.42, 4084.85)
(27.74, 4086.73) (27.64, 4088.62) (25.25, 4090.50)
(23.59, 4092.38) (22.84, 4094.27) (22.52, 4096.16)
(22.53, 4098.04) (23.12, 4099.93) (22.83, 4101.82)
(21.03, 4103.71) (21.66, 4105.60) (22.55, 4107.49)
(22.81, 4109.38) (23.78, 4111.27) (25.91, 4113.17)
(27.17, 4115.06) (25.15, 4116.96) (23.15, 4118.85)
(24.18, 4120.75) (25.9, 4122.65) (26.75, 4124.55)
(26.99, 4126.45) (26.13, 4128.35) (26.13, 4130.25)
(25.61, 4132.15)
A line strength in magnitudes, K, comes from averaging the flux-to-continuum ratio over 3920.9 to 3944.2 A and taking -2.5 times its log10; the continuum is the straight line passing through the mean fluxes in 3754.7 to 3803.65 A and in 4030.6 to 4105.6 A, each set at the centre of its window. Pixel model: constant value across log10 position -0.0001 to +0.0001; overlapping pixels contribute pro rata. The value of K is 0.08 mag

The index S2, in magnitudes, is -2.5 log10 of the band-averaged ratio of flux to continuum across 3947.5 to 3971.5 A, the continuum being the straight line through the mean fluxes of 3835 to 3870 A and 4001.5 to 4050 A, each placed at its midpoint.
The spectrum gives 0.23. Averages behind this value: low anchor 23.7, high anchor 27.3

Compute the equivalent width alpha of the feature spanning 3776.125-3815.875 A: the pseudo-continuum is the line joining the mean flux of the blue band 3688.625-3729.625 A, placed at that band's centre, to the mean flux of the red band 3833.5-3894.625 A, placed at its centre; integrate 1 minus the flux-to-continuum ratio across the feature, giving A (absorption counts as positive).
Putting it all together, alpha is -4.3 A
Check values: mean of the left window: 19.7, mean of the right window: 22.6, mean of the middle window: 23.6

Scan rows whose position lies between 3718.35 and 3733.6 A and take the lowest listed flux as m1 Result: 18.08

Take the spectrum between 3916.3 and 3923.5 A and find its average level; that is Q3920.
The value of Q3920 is 25.7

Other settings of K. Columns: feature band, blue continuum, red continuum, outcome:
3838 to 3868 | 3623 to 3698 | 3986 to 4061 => -0.053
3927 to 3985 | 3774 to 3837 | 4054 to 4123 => 0.109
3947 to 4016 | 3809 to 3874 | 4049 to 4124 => 0.027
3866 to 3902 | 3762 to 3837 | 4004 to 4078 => 0.067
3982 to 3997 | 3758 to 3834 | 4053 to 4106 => -0.102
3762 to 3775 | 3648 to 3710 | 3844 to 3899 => -0.022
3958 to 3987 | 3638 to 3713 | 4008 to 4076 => 0.235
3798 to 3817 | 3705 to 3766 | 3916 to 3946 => -0.123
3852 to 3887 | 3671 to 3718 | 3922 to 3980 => -0.189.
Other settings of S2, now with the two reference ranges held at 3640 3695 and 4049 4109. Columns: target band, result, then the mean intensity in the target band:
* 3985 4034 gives -0.13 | 27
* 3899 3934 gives -0.08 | 24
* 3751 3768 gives -0.09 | 21.1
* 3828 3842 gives 0.14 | 18.2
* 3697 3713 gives 0.09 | 16.9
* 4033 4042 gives -0.13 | 27.4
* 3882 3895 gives 0.13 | 19.2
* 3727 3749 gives -0.12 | 21.2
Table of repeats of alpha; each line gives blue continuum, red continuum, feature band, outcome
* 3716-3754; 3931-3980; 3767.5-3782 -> -0.5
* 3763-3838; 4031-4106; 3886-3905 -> 2.1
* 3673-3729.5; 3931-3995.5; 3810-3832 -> -3.0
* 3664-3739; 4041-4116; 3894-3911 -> -0.9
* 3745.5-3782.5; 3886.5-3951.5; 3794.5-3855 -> -1.3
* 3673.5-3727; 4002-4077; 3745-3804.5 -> -3.2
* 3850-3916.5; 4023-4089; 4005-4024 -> -0.1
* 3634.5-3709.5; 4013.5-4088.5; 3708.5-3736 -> -3.2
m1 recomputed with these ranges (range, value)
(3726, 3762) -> 16.33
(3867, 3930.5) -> 17.47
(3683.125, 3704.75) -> 16.2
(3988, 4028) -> 24.04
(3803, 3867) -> 15.18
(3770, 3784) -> 17.77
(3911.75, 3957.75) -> 16.77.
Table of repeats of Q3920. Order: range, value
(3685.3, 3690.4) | 17.2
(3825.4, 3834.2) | 19.6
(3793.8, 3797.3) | 17.6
